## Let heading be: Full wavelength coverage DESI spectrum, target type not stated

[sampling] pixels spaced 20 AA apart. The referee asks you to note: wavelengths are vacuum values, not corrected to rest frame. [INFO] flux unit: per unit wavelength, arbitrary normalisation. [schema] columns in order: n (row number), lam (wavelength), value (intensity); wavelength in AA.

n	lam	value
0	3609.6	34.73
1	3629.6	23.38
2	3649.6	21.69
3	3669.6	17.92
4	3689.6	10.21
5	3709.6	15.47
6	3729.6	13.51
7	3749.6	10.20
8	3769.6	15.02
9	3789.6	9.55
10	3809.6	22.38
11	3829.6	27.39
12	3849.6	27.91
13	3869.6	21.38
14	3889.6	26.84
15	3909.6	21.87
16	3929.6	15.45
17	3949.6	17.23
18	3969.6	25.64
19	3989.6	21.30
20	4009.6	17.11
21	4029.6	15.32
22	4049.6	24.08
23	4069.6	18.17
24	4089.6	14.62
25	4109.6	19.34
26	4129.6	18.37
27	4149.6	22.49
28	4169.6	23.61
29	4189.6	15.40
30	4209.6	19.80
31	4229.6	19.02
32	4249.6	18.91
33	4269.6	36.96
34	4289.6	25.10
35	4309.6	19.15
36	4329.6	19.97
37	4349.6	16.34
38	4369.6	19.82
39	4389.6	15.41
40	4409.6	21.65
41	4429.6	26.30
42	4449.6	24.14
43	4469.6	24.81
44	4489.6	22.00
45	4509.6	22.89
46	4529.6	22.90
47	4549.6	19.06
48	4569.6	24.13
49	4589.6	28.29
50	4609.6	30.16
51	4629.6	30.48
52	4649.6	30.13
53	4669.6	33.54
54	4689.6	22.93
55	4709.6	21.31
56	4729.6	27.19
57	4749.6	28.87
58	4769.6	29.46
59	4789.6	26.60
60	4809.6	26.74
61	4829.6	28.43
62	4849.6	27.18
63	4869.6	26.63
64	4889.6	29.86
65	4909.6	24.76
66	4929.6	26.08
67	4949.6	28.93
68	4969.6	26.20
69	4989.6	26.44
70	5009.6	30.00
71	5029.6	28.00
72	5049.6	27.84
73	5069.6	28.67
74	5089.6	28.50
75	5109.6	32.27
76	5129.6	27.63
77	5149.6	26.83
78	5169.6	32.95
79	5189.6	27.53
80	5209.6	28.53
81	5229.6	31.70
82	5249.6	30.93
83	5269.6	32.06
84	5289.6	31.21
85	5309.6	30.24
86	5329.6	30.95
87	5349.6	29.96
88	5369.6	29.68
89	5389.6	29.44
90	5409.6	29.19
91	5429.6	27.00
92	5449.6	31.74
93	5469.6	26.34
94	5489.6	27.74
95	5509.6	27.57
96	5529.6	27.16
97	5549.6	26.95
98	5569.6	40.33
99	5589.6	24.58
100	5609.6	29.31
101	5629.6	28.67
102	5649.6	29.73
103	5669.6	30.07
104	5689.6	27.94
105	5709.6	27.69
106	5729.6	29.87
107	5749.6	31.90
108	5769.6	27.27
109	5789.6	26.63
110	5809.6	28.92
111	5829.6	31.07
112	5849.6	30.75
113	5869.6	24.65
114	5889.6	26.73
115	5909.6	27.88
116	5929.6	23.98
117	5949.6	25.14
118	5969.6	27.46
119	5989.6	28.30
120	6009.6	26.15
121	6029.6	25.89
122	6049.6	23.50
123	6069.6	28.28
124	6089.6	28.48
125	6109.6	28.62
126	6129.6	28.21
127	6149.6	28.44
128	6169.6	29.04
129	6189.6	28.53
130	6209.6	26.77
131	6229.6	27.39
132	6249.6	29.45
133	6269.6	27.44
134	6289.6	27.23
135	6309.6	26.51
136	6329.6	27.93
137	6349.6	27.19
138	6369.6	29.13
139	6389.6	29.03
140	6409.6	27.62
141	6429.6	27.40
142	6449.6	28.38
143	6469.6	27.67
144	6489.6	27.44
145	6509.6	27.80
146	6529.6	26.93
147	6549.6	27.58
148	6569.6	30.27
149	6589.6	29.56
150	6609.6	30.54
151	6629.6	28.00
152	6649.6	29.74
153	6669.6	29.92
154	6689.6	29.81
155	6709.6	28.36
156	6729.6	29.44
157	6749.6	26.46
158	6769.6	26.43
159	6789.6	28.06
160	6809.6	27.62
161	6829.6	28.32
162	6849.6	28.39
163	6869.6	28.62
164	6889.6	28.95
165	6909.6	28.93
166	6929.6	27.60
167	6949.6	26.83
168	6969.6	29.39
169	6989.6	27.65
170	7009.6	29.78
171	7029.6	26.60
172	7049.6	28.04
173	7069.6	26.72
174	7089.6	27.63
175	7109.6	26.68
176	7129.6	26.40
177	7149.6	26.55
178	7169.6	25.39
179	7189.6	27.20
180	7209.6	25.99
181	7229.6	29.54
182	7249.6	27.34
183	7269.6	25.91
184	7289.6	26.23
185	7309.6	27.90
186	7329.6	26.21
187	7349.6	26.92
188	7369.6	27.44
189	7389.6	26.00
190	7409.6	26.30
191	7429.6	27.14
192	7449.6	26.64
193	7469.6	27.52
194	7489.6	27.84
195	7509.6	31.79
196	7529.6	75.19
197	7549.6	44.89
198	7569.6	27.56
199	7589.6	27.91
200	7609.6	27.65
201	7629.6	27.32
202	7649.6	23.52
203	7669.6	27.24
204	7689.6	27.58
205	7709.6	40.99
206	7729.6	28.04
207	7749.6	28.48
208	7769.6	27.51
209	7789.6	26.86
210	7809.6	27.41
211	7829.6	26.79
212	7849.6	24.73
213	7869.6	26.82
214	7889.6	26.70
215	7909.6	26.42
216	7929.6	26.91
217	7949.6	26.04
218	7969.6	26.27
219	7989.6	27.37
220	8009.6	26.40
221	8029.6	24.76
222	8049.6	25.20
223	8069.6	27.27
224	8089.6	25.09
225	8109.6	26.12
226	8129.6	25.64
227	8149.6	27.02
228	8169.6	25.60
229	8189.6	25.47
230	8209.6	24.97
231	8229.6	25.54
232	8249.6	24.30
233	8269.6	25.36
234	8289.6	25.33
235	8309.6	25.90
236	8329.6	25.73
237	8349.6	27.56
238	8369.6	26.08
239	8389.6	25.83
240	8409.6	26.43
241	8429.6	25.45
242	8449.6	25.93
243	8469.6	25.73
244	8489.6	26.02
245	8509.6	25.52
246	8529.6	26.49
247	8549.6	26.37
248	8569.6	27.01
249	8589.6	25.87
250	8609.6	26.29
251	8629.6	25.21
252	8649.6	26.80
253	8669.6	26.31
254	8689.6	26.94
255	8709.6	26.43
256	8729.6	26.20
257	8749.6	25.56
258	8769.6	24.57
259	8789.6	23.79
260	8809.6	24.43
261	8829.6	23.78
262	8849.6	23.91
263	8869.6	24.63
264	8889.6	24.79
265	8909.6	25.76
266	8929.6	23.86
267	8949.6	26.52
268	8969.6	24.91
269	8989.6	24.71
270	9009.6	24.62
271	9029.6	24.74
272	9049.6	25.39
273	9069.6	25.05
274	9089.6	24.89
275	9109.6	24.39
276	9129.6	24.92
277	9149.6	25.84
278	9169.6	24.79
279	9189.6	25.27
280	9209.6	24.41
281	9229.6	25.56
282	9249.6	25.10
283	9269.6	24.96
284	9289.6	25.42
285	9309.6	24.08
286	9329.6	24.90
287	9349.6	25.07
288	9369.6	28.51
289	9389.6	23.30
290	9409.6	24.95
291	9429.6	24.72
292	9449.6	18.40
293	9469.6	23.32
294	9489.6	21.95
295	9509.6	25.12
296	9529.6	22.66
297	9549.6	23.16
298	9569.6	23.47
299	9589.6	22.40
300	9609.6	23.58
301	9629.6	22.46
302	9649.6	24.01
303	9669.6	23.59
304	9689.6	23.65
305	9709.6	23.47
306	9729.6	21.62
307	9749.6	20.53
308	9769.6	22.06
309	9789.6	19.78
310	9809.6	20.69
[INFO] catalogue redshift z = 0.146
